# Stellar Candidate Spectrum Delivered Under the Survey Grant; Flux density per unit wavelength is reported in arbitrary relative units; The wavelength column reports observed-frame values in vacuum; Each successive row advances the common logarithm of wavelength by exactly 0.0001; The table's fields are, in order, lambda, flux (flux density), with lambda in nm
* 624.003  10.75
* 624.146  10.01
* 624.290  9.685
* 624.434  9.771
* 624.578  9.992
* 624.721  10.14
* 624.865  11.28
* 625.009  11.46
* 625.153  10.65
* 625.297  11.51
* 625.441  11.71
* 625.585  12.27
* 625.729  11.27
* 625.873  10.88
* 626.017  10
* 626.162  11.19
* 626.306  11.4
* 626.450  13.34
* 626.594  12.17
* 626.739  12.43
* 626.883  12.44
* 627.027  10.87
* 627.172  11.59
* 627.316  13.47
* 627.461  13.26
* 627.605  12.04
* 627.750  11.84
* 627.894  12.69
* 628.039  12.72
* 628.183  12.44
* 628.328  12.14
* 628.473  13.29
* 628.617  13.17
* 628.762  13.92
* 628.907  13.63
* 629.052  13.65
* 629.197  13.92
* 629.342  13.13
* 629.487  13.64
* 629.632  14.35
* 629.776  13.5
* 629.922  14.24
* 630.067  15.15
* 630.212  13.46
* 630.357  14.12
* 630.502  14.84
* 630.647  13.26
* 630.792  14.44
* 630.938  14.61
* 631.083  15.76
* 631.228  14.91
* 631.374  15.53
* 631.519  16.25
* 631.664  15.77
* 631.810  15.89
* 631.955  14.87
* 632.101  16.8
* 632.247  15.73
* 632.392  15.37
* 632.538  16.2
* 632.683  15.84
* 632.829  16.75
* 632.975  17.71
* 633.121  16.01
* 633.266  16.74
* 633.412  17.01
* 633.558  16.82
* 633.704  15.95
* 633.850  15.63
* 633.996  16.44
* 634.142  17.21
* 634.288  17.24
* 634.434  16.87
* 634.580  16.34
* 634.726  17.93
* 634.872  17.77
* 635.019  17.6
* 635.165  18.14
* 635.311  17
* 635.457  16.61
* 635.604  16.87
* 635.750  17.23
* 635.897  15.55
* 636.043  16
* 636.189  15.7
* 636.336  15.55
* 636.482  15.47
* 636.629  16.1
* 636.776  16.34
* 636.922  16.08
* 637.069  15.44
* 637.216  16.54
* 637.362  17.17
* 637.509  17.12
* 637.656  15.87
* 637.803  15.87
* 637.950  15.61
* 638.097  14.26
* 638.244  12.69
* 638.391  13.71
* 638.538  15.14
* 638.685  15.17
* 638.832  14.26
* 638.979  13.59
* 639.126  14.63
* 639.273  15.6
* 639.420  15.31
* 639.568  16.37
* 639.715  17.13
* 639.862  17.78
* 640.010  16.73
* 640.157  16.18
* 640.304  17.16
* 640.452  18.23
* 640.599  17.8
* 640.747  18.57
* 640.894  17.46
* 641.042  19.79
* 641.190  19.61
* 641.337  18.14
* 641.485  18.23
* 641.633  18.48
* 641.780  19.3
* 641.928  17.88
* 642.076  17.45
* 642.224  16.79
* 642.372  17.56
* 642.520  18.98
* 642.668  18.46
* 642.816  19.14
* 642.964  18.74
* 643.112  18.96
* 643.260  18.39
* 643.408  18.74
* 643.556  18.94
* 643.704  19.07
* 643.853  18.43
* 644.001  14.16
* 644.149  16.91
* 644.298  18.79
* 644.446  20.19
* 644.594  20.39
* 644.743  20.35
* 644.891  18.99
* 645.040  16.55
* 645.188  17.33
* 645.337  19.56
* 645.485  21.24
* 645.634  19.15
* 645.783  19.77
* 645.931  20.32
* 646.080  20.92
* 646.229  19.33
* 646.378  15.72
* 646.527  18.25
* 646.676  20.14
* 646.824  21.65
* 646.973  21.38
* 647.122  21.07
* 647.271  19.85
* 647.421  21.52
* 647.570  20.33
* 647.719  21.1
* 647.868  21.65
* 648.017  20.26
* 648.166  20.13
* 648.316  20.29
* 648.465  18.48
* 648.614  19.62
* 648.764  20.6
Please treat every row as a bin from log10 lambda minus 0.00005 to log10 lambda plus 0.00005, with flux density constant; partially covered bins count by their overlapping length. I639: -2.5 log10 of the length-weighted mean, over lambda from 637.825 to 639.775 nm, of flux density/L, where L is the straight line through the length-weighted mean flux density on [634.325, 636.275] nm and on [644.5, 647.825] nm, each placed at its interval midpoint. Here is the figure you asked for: 0.195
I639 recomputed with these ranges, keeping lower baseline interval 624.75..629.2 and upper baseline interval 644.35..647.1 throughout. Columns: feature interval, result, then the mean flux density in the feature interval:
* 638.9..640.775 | 0.048 mag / 16.5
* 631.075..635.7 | -0.126 mag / 16.5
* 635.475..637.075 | -0.017 mag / 16.1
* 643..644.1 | 0.034 mag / 18.1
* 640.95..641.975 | -0.054 mag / 18.8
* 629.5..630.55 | -0.065 mag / 14.2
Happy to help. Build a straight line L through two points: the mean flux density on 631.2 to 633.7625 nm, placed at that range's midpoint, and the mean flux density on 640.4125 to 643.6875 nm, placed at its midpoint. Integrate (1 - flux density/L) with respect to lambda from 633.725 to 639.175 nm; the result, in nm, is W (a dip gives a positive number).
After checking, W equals 0.33 nm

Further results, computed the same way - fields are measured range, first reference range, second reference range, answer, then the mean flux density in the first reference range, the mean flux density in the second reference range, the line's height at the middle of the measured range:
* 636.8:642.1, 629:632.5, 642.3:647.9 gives 0.28 nm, 14.7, 19.2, 17.5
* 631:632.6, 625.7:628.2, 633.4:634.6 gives -0.06 nm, 12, 16.6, 15.2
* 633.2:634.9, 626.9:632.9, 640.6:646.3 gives -0.14 nm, 14.1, 18.7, 15.5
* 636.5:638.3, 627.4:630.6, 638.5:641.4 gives 0.02 nm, 13.4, 16.8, 16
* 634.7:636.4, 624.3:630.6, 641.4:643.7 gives -0.13 nm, 12.4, 18.4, 15.6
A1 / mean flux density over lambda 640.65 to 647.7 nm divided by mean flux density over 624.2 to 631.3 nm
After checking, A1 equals 1.5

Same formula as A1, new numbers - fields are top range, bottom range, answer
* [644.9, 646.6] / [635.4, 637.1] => 1.18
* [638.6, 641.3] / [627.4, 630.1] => 1.26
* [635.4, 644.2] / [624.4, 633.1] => 1.26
